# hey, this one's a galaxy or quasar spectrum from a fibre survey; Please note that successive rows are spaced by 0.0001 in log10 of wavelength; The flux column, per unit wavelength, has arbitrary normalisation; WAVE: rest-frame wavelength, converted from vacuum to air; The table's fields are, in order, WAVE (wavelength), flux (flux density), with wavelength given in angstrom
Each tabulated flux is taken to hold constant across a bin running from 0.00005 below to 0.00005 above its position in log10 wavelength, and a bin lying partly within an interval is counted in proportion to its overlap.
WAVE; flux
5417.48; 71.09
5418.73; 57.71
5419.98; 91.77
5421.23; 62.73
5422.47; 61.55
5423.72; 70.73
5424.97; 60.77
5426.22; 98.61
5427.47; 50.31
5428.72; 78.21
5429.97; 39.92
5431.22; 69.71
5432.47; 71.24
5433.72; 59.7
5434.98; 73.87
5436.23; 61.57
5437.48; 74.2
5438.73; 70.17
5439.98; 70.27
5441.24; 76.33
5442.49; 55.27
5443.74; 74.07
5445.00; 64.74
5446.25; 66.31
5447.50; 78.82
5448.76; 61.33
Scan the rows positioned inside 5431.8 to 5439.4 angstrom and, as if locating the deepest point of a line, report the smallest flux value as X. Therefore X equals 59.7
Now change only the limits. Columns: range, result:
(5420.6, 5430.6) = 39.92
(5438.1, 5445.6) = 55.27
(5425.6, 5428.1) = 50.31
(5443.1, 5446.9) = 64.74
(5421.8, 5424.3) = 61.55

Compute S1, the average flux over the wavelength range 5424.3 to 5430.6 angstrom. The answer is 65.6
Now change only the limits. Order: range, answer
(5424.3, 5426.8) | 79.1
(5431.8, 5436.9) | 66.6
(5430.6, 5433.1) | 70.5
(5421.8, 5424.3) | 66.2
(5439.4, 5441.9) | 73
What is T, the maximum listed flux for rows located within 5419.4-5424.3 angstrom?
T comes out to 91.77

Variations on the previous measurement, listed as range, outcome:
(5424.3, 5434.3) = 98.61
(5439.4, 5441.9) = 76.33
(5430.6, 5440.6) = 74.2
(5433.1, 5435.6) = 73.87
